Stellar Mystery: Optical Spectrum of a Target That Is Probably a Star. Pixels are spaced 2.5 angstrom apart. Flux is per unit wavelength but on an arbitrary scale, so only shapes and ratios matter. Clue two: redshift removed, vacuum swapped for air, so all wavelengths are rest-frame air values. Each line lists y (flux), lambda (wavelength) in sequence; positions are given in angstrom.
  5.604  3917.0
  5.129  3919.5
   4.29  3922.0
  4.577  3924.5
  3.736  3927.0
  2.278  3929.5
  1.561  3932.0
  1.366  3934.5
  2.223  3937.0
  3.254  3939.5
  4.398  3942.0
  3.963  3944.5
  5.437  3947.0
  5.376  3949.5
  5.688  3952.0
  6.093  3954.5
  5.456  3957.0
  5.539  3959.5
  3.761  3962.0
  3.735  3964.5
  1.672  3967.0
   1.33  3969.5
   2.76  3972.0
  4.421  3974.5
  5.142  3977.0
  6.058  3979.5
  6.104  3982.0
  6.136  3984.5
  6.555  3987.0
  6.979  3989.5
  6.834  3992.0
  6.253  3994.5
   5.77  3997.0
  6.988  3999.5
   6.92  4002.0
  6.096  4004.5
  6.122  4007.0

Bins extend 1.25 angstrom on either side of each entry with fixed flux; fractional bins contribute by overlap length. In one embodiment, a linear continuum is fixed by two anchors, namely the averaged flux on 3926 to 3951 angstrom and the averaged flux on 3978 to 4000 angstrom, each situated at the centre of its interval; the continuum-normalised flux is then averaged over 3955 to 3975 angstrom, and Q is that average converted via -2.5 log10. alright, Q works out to 0.30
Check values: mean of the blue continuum 3.38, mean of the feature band 3.65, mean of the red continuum 6.37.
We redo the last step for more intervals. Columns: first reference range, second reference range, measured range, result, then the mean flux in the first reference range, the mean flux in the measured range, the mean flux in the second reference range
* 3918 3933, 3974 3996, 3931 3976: 0.25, 3.66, 3.8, 6.11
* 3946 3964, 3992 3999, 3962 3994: 0.22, 5.27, 4.8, 6.26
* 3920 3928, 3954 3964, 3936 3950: 0.16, 4.3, 4.07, 5.04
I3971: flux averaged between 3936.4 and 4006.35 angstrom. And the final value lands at 5.07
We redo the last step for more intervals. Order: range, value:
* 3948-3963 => 5.35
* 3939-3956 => 4.97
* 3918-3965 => 4.11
